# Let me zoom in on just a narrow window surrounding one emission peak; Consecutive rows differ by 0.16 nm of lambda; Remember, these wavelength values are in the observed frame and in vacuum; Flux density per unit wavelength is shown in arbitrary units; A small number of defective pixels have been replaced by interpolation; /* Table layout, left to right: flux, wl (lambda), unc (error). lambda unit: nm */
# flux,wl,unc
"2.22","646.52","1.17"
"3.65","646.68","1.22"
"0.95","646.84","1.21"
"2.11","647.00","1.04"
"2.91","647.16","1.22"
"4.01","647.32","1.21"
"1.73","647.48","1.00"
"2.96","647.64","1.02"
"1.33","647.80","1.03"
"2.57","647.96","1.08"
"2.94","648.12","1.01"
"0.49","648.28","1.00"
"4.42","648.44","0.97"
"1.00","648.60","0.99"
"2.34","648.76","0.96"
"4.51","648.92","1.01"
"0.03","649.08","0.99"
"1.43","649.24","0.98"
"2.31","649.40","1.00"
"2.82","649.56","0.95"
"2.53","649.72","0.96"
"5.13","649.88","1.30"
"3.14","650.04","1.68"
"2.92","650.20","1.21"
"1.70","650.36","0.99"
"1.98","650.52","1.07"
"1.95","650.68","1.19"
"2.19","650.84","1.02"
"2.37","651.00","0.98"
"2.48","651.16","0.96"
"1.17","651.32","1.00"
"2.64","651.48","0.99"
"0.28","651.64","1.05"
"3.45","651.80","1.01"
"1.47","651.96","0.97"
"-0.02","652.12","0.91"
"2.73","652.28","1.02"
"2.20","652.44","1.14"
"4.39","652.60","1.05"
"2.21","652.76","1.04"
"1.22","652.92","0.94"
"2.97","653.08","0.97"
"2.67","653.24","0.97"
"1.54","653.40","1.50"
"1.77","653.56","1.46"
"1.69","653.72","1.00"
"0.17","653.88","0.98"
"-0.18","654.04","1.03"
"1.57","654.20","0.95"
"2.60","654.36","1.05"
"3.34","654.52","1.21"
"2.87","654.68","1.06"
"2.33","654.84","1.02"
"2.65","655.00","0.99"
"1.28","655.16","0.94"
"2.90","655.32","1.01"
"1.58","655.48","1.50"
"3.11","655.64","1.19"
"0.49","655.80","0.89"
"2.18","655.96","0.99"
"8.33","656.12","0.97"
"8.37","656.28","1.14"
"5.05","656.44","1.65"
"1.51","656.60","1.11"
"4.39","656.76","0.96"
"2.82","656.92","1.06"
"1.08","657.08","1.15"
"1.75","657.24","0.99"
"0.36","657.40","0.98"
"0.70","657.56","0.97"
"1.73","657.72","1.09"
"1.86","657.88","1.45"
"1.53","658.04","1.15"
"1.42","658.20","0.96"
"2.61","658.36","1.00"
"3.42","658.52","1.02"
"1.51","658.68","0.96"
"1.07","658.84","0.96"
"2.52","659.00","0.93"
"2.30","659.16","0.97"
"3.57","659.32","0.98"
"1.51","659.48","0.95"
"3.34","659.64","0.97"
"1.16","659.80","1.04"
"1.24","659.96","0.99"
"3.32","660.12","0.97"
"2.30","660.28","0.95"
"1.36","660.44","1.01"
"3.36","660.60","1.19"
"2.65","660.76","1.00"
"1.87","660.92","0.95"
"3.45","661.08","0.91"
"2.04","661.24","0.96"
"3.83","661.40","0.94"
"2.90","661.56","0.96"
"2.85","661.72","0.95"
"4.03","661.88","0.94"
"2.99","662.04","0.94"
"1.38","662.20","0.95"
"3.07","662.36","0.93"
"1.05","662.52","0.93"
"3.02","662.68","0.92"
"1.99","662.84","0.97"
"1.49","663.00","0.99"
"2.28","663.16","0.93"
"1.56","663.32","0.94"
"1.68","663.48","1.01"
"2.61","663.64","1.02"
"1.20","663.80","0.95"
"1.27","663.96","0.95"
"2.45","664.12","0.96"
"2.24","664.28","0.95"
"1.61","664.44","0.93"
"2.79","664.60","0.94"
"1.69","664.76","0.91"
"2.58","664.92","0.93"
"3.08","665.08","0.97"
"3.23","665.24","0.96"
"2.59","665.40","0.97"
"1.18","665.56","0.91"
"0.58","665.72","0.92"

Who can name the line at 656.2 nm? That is [O III] 5007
